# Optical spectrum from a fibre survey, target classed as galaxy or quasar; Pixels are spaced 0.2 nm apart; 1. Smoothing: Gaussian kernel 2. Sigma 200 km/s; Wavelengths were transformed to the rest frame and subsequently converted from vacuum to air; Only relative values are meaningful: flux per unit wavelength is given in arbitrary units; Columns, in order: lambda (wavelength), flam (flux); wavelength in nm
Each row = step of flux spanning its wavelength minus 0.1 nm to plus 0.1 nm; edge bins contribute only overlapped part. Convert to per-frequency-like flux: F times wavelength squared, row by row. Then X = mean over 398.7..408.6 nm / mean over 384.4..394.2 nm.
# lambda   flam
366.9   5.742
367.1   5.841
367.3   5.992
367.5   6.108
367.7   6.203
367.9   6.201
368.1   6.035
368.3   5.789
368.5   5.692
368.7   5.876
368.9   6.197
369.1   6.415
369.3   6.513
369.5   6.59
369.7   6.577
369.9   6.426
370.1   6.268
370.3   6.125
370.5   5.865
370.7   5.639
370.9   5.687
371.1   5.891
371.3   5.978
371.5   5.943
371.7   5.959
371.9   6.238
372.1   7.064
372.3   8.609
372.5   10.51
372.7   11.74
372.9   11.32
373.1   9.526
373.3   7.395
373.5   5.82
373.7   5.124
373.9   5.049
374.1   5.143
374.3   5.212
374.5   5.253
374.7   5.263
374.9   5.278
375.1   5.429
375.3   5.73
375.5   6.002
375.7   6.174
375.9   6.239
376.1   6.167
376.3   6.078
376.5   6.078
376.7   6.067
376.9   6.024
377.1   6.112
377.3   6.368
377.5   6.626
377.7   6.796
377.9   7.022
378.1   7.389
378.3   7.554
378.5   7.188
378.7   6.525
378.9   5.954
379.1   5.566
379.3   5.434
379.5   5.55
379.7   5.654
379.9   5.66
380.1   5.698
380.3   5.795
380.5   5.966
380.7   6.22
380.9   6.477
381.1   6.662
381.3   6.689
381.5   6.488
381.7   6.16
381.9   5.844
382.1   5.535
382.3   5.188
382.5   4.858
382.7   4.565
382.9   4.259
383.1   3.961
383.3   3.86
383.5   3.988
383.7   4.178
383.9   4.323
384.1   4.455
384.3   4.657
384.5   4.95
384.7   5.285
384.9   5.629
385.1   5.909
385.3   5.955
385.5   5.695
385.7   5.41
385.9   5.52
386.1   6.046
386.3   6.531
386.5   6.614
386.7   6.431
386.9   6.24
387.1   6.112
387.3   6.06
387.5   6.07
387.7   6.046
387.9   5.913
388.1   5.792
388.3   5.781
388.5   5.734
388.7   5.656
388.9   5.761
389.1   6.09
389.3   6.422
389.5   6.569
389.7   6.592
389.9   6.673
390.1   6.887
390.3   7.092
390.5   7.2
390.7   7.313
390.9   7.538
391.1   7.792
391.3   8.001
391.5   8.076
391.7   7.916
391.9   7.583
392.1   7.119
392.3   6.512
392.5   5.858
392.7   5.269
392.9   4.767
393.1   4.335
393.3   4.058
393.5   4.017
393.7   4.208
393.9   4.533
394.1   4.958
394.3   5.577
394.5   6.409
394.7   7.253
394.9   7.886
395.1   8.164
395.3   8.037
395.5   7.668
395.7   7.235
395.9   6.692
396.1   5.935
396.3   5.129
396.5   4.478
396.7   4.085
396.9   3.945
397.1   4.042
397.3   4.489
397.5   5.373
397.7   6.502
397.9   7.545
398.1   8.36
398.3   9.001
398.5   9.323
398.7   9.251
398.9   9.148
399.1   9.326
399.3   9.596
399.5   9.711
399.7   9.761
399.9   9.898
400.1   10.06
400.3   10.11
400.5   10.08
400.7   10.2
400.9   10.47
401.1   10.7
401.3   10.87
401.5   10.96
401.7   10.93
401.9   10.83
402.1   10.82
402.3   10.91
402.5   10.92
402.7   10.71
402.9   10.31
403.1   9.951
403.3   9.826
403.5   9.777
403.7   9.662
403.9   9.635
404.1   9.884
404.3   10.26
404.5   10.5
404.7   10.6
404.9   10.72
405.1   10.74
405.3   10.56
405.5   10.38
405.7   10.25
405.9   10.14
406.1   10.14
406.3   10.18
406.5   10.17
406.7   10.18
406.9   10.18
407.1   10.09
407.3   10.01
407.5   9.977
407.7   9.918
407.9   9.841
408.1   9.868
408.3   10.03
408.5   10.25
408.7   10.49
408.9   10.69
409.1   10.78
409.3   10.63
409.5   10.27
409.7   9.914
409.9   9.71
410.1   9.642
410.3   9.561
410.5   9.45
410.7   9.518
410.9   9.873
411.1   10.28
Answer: 1.80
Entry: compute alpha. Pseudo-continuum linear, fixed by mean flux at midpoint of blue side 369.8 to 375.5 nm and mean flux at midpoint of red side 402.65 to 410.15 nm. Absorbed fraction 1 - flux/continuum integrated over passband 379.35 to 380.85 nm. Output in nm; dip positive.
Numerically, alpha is 0.32 nm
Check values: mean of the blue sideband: 6.61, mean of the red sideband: 10.2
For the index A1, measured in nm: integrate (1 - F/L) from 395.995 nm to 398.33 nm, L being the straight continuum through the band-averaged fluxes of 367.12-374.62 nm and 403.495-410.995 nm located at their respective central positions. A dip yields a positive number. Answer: 0.90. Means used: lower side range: 6.58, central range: 5.64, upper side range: 10.1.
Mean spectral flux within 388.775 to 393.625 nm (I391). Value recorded 6.46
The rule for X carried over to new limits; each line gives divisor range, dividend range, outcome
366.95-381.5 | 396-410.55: 1.72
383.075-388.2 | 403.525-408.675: 2.06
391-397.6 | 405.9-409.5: 1.83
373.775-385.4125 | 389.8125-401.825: 1.41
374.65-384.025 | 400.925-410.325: 2.03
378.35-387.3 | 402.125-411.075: 2.05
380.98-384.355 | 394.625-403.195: 1.84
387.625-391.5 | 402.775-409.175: 1.67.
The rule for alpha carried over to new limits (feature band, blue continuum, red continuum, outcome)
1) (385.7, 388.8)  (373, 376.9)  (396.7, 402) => 0.57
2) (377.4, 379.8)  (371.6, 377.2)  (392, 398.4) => 0.03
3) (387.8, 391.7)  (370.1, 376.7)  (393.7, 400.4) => 0.17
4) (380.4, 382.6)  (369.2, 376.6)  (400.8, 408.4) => 0.45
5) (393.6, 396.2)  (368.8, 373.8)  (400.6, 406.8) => 0.82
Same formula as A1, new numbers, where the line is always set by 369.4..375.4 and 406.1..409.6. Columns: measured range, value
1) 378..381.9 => 0.61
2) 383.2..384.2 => 0.46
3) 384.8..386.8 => 0.50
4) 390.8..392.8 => 0.33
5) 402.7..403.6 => -0.03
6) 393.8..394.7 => 0.33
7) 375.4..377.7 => 0.27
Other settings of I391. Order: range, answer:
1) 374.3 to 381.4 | 6.12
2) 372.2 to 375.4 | 7.03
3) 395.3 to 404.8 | 8.83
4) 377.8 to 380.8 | 6.21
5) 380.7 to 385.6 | 5.25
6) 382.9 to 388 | 5.41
